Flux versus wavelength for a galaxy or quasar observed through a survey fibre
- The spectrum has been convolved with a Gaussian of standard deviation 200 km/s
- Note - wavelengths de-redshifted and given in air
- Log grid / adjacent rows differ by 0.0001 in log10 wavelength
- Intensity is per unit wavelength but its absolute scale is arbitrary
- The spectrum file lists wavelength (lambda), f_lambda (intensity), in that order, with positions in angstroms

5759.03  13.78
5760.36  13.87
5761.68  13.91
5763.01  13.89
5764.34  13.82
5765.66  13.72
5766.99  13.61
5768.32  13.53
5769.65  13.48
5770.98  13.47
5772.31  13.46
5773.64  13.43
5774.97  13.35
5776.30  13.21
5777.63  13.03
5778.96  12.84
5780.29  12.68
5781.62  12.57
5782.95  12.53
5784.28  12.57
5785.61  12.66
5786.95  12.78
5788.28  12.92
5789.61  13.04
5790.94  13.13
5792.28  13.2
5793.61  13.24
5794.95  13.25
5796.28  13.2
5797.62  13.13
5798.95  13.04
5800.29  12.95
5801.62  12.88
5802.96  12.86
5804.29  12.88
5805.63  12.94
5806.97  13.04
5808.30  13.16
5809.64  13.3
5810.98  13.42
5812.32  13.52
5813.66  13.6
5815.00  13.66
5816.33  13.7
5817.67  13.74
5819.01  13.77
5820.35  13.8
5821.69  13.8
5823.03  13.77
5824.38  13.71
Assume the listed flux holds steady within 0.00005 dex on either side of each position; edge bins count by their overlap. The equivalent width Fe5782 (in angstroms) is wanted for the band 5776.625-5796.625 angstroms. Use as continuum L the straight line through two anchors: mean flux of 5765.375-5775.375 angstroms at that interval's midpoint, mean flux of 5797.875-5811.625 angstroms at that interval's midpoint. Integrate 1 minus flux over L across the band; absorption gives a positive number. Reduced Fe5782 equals 0.56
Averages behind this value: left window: 13.5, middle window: 12.9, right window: 13.1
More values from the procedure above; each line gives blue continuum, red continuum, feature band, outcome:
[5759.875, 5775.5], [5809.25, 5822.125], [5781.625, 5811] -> 1.4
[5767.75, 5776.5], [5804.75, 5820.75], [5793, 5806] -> 0.4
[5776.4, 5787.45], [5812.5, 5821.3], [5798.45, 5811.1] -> 0.3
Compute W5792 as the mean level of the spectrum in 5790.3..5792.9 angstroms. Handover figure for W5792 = 13.1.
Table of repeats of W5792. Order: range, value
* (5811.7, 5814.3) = 13.6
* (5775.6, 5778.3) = 13.1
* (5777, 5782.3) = 12.8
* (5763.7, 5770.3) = 13.6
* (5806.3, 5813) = 13.3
